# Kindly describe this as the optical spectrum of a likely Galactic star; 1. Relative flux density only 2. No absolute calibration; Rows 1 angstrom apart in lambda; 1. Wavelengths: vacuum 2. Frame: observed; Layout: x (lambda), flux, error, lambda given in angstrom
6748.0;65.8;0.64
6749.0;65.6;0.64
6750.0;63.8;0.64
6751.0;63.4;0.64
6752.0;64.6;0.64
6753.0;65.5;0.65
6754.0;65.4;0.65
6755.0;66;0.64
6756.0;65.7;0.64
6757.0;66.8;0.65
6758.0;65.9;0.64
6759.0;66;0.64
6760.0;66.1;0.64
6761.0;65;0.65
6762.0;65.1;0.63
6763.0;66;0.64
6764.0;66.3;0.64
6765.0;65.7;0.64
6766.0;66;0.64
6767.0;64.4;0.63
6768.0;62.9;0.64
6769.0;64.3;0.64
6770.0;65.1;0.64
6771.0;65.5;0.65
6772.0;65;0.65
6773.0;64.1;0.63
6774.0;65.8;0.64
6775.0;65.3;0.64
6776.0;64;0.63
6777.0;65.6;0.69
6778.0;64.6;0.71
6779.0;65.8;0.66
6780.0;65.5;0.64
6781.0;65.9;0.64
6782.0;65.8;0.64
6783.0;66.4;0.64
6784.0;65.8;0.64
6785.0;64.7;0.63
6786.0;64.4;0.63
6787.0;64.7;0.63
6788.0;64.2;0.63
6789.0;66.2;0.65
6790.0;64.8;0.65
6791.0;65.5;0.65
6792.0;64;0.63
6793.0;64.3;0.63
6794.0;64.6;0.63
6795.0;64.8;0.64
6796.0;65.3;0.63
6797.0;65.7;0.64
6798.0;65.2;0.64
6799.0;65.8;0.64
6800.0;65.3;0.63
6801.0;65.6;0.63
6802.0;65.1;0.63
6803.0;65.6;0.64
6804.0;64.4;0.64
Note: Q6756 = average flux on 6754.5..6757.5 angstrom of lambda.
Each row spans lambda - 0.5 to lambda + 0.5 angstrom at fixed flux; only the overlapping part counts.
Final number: 66.2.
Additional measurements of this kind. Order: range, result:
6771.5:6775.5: 65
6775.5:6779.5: 65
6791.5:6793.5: 64.2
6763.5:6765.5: 66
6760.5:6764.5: 65.6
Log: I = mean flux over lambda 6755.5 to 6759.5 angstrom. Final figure 66.1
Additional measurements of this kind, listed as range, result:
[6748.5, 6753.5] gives 64.6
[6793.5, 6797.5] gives 65.1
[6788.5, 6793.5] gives 65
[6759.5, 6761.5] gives 65.5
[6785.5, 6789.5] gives 64.9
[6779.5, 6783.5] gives 65.9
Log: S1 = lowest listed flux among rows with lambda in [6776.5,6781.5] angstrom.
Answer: 64.6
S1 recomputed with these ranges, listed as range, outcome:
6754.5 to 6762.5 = 65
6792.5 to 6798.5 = 64.3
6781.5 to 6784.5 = 65.8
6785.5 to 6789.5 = 64.2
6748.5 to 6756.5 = 63.4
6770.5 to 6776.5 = 64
